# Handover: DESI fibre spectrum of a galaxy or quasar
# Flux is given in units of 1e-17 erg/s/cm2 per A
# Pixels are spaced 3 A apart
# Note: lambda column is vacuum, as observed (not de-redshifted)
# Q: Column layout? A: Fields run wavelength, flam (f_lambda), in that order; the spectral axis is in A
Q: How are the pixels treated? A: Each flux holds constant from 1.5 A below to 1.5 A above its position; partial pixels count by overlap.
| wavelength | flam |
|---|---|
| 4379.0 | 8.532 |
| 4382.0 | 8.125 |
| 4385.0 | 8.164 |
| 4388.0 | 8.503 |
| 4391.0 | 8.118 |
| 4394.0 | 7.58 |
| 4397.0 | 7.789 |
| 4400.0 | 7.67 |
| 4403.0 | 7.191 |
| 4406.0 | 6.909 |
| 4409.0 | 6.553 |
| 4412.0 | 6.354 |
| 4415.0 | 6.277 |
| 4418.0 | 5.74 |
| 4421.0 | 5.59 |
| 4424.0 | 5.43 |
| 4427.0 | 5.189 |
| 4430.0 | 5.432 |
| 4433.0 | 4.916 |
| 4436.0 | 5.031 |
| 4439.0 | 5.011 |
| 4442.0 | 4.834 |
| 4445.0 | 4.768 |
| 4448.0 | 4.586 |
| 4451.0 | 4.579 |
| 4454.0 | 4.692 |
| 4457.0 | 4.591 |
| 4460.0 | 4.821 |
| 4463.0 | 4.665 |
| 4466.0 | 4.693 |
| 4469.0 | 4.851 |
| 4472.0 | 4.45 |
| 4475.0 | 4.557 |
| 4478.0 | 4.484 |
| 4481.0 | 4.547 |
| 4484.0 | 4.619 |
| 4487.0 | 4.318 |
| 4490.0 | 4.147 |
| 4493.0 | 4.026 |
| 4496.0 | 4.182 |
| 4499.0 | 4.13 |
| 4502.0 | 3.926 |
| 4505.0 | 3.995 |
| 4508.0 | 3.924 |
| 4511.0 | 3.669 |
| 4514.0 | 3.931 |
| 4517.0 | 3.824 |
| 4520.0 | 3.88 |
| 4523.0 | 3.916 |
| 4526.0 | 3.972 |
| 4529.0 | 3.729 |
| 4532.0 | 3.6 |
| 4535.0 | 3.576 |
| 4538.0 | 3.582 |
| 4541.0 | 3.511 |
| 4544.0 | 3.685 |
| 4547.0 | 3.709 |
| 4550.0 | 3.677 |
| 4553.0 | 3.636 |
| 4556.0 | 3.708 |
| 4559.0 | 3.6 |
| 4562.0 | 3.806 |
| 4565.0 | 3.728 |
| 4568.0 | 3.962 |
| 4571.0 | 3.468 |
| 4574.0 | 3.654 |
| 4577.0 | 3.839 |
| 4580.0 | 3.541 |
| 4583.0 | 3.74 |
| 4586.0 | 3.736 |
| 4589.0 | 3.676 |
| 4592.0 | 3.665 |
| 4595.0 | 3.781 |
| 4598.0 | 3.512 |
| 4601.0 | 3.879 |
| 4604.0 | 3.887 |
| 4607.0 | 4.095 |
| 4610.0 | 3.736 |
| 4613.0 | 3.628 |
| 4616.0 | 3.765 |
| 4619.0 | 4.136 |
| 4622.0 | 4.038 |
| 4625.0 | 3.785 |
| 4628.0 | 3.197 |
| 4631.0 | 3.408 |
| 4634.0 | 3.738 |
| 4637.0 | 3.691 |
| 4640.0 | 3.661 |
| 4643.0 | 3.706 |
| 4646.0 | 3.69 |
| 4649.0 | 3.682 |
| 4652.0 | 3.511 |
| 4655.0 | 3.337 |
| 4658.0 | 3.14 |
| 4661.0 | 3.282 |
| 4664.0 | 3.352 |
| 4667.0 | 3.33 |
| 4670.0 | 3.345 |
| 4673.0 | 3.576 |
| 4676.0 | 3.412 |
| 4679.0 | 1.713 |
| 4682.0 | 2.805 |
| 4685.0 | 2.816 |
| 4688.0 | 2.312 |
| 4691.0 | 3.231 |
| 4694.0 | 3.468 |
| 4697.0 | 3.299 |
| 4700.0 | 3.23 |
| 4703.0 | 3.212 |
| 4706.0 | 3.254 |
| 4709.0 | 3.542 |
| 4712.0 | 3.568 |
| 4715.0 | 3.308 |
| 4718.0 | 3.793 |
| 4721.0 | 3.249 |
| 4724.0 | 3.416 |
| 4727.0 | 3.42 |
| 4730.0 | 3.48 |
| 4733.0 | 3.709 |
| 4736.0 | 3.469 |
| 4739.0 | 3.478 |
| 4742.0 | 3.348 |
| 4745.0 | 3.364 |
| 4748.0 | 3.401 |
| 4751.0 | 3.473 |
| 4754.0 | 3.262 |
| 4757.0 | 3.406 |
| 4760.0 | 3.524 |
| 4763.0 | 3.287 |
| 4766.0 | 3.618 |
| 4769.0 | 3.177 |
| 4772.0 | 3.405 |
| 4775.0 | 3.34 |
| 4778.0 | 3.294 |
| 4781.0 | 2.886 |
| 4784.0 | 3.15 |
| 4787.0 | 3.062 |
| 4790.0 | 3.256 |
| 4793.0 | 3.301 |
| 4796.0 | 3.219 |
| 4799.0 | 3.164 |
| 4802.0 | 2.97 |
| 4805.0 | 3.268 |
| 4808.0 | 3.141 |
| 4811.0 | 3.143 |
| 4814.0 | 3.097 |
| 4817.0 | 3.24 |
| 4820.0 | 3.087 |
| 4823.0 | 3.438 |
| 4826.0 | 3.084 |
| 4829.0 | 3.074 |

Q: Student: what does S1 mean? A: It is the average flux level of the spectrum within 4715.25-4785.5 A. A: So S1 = 3.39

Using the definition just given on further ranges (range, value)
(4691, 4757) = 3.41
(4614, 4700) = 3.37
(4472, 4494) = 4.4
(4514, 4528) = 3.9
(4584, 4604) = 3.72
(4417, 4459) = 5.02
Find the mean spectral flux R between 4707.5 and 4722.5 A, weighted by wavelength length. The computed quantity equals 3.49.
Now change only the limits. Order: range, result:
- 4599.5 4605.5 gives 3.88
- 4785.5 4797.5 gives 3.21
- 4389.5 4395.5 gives 7.85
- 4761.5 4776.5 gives 3.37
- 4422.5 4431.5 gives 5.35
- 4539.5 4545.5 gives 3.6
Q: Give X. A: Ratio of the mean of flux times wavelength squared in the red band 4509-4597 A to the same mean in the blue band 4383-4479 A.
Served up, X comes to 0.68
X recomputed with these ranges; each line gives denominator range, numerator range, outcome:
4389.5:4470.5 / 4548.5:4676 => 0.69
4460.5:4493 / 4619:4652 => 0.87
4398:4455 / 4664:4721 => 0.63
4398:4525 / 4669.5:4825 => 0.76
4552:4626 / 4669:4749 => 0.91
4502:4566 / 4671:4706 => 0.86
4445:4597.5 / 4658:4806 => 0.89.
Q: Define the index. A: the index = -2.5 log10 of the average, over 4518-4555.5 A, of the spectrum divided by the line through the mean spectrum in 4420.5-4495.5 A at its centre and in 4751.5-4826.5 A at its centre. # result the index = 0.18 mag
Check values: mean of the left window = 4.73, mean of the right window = 3.24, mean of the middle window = 3.71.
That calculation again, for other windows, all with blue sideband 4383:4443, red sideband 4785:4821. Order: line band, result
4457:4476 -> 0.27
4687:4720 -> 0.20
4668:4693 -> 0.39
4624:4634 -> 0.31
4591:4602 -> 0.30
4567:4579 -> 0.34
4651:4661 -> 0.31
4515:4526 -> 0.38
